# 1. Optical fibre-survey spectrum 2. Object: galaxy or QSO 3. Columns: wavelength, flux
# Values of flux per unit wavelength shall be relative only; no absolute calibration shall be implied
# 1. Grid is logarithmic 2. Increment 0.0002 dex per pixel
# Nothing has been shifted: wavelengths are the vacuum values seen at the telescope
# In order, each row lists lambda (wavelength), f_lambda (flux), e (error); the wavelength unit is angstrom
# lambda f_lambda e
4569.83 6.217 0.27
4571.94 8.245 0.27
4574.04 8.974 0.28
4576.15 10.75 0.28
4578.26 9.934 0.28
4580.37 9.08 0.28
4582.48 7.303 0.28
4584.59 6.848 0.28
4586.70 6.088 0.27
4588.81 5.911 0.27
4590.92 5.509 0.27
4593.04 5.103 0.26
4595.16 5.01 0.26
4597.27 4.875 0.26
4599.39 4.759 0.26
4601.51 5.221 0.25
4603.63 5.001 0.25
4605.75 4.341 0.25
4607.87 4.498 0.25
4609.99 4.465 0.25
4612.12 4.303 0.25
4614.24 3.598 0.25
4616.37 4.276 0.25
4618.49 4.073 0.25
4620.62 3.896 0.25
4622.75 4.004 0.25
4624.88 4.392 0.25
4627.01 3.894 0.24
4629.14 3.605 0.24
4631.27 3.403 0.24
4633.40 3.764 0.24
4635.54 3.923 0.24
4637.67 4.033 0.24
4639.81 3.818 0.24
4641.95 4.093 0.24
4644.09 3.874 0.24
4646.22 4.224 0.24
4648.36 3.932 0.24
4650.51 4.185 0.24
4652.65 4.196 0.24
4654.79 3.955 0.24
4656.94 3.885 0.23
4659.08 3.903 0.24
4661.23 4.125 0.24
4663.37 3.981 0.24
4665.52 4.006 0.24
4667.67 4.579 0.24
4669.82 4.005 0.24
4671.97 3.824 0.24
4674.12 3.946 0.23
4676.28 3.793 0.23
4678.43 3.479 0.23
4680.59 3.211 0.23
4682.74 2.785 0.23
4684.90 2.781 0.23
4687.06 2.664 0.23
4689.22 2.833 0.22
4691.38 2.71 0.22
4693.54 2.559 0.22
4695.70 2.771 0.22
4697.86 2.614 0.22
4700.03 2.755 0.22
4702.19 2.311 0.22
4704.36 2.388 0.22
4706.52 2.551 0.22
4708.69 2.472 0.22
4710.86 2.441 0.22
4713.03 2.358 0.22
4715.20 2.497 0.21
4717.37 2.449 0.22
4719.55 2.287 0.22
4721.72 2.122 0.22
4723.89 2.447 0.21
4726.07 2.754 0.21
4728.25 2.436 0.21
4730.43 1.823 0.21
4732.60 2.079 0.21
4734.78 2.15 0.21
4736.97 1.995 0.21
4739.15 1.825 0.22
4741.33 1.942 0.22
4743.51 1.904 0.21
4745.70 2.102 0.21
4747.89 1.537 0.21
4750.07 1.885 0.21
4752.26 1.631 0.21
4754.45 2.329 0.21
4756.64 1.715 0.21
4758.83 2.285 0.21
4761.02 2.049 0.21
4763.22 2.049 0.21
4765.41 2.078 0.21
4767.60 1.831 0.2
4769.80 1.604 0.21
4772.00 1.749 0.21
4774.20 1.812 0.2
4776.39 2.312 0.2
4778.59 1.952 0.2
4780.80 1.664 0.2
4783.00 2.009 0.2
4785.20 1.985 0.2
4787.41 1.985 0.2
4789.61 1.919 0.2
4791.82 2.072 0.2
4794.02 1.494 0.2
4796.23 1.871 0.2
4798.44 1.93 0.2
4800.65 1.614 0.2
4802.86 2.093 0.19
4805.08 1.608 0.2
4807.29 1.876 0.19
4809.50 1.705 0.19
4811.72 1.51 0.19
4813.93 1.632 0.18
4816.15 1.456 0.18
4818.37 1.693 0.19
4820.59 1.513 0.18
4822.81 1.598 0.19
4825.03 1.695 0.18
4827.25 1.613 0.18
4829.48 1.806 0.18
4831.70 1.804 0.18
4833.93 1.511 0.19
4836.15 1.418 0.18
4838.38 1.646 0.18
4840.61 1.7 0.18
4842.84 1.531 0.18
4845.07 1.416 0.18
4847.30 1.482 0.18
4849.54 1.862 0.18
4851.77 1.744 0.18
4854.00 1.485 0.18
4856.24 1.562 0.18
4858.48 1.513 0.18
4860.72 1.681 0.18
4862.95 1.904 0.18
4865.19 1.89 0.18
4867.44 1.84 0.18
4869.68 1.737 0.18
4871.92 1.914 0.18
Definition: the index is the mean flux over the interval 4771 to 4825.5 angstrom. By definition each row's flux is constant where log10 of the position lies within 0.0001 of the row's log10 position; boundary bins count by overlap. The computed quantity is 1.79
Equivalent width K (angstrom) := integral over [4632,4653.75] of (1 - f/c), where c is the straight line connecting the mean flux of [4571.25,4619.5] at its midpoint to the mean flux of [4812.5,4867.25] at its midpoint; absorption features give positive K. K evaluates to 4.8 angstrom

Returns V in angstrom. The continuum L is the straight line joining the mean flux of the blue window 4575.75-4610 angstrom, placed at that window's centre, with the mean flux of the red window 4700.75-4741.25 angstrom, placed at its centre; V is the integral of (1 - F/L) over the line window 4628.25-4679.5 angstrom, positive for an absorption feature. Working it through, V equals 3.7 angstrom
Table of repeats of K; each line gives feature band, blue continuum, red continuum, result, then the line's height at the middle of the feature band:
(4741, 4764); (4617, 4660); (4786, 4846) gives 5.1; 2.5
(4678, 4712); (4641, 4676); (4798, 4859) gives 8.1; 3.52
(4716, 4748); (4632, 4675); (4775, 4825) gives 7.7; 2.82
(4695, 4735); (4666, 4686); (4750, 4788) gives 6.9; 2.91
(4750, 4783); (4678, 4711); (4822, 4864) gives 3.7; 2.18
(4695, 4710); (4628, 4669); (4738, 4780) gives 2.2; 2.97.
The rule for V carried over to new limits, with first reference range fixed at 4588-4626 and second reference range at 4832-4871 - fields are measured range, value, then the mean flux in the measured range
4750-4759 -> 2.8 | 1.95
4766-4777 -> 3.2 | 1.85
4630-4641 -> 1.2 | 3.79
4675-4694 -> 3.5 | 3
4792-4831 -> 7.9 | 1.7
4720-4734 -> 3.9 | 2.28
